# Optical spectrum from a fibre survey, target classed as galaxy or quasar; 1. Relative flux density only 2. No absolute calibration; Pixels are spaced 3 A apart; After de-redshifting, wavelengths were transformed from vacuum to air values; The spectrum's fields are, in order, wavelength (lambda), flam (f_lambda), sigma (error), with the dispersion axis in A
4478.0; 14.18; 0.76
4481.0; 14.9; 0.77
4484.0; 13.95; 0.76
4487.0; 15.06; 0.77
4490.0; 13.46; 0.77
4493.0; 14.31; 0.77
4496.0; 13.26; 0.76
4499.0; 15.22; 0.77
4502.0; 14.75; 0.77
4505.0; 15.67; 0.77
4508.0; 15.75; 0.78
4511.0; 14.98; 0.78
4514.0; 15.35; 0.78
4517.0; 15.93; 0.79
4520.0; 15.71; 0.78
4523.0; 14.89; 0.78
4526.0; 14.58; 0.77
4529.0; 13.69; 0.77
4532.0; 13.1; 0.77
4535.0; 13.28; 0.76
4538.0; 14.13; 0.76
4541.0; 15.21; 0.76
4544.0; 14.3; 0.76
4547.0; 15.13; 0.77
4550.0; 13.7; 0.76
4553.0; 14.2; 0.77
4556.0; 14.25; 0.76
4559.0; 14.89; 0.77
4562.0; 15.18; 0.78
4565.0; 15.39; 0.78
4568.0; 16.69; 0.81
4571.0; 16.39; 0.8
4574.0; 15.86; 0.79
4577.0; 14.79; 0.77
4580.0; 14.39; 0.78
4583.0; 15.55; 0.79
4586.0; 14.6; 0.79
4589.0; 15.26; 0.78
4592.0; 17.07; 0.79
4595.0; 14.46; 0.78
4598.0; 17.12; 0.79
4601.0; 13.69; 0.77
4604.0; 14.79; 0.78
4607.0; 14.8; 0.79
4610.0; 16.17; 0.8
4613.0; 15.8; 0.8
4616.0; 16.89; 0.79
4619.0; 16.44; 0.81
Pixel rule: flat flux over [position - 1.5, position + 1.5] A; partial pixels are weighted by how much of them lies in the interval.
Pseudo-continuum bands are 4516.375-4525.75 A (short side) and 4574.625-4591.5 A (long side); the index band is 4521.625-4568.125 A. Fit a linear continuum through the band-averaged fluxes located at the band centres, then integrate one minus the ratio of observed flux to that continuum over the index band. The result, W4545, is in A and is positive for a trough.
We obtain 2.36 A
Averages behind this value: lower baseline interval 15.3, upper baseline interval 15.1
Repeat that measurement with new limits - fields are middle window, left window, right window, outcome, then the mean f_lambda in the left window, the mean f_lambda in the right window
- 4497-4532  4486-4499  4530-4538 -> -3.27 A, 14.1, 13.4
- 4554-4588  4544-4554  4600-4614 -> -1.48 A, 14.3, 15.1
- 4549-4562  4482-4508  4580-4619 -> 0.62 A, 14.5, 15.5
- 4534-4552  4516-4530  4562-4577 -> 1.22 A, 15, 15.9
